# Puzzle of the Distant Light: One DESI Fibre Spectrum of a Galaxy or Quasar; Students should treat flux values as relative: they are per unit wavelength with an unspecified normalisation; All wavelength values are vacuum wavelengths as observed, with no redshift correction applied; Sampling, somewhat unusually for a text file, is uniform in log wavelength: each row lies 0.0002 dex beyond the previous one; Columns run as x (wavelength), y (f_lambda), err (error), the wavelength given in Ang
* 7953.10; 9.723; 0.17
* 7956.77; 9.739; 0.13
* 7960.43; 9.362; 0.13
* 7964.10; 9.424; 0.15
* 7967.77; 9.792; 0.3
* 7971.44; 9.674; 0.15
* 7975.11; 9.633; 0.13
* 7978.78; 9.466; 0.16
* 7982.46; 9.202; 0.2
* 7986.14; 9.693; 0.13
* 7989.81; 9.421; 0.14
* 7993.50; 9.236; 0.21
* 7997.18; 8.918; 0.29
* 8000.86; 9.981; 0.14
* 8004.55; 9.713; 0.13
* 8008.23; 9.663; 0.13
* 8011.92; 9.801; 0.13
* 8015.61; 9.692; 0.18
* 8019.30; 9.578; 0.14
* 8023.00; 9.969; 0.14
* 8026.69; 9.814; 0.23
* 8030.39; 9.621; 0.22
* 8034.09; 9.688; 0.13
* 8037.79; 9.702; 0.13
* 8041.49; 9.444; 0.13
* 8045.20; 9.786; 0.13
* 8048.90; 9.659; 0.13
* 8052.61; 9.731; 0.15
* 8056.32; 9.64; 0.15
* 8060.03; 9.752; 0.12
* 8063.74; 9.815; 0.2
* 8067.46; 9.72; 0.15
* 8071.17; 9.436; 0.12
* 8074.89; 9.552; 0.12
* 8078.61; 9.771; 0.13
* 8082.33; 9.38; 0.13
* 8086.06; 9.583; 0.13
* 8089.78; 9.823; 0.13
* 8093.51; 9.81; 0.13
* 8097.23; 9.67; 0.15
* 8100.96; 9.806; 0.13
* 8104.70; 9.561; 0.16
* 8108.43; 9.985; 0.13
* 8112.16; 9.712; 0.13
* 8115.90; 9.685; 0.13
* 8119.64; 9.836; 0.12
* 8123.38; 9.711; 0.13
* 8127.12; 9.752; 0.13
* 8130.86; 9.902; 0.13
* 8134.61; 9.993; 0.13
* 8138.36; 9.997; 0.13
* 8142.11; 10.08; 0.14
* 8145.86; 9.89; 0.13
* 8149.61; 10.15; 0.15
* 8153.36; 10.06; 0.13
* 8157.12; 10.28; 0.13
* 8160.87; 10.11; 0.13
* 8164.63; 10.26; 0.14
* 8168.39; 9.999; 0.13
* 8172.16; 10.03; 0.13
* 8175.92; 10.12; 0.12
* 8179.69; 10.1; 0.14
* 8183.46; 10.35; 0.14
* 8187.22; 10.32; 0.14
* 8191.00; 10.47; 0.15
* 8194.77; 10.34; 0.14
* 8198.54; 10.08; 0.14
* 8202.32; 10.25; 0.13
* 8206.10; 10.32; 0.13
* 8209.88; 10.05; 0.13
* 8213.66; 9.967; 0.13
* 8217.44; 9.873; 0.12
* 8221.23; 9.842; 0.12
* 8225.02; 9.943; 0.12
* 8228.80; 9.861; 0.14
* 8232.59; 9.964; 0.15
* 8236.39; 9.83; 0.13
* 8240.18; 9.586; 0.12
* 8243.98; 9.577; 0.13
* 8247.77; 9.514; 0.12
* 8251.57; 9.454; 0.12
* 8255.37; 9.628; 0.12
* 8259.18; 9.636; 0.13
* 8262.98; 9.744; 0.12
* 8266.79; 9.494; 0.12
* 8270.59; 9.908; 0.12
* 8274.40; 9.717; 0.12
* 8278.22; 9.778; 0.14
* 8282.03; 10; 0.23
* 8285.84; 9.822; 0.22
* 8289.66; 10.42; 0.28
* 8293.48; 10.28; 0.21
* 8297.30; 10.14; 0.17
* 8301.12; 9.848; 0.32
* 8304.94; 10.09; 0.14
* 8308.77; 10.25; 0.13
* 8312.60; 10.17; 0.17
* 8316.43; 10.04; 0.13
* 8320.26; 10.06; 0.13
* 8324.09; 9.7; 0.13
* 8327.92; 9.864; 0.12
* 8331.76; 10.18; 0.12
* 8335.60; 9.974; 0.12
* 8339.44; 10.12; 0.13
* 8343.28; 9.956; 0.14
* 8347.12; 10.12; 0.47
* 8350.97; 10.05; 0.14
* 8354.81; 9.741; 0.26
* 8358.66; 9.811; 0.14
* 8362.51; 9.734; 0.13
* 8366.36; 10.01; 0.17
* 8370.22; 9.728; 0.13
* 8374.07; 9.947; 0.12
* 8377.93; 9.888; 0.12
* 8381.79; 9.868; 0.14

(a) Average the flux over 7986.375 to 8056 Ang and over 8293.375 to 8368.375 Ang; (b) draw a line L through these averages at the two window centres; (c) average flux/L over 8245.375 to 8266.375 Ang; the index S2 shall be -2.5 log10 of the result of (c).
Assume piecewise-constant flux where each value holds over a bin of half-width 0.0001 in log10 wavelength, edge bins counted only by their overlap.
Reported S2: 0.036 mag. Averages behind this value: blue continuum 9.64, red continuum 10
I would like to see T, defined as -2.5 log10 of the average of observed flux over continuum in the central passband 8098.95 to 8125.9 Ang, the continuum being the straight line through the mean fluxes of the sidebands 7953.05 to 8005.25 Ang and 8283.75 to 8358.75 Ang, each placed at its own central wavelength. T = 0.00 mag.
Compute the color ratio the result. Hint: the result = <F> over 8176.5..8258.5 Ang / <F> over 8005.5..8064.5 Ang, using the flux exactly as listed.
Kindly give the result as 1.0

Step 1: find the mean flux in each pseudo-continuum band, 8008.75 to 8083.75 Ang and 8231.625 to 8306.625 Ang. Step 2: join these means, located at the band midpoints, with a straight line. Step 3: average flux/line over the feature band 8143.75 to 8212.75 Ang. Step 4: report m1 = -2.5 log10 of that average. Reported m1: -0.04 mag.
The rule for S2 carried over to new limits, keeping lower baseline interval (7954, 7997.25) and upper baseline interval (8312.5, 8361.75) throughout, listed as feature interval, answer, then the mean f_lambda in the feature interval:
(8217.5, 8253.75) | 0.01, 9.74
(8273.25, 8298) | -0.01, 10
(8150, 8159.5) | -0.05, 10.2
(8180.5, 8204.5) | -0.06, 10.3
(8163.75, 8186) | -0.04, 10.1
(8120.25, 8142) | -0.02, 9.88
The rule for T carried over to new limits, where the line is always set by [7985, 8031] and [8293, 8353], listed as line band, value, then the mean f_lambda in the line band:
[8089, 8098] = 0.00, 9.78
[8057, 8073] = 0.00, 9.68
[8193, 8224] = -0.02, 10.1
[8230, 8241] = 0.01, 9.81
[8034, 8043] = 0.01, 9.61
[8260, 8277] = 0.03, 9.71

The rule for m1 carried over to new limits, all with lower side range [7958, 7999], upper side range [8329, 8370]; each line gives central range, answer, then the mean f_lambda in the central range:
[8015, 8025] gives -0.03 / 9.76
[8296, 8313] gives -0.02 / 10.1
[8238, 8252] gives 0.03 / 9.55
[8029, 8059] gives -0.01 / 9.66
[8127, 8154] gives -0.04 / 9.99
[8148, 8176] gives -0.05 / 10.1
